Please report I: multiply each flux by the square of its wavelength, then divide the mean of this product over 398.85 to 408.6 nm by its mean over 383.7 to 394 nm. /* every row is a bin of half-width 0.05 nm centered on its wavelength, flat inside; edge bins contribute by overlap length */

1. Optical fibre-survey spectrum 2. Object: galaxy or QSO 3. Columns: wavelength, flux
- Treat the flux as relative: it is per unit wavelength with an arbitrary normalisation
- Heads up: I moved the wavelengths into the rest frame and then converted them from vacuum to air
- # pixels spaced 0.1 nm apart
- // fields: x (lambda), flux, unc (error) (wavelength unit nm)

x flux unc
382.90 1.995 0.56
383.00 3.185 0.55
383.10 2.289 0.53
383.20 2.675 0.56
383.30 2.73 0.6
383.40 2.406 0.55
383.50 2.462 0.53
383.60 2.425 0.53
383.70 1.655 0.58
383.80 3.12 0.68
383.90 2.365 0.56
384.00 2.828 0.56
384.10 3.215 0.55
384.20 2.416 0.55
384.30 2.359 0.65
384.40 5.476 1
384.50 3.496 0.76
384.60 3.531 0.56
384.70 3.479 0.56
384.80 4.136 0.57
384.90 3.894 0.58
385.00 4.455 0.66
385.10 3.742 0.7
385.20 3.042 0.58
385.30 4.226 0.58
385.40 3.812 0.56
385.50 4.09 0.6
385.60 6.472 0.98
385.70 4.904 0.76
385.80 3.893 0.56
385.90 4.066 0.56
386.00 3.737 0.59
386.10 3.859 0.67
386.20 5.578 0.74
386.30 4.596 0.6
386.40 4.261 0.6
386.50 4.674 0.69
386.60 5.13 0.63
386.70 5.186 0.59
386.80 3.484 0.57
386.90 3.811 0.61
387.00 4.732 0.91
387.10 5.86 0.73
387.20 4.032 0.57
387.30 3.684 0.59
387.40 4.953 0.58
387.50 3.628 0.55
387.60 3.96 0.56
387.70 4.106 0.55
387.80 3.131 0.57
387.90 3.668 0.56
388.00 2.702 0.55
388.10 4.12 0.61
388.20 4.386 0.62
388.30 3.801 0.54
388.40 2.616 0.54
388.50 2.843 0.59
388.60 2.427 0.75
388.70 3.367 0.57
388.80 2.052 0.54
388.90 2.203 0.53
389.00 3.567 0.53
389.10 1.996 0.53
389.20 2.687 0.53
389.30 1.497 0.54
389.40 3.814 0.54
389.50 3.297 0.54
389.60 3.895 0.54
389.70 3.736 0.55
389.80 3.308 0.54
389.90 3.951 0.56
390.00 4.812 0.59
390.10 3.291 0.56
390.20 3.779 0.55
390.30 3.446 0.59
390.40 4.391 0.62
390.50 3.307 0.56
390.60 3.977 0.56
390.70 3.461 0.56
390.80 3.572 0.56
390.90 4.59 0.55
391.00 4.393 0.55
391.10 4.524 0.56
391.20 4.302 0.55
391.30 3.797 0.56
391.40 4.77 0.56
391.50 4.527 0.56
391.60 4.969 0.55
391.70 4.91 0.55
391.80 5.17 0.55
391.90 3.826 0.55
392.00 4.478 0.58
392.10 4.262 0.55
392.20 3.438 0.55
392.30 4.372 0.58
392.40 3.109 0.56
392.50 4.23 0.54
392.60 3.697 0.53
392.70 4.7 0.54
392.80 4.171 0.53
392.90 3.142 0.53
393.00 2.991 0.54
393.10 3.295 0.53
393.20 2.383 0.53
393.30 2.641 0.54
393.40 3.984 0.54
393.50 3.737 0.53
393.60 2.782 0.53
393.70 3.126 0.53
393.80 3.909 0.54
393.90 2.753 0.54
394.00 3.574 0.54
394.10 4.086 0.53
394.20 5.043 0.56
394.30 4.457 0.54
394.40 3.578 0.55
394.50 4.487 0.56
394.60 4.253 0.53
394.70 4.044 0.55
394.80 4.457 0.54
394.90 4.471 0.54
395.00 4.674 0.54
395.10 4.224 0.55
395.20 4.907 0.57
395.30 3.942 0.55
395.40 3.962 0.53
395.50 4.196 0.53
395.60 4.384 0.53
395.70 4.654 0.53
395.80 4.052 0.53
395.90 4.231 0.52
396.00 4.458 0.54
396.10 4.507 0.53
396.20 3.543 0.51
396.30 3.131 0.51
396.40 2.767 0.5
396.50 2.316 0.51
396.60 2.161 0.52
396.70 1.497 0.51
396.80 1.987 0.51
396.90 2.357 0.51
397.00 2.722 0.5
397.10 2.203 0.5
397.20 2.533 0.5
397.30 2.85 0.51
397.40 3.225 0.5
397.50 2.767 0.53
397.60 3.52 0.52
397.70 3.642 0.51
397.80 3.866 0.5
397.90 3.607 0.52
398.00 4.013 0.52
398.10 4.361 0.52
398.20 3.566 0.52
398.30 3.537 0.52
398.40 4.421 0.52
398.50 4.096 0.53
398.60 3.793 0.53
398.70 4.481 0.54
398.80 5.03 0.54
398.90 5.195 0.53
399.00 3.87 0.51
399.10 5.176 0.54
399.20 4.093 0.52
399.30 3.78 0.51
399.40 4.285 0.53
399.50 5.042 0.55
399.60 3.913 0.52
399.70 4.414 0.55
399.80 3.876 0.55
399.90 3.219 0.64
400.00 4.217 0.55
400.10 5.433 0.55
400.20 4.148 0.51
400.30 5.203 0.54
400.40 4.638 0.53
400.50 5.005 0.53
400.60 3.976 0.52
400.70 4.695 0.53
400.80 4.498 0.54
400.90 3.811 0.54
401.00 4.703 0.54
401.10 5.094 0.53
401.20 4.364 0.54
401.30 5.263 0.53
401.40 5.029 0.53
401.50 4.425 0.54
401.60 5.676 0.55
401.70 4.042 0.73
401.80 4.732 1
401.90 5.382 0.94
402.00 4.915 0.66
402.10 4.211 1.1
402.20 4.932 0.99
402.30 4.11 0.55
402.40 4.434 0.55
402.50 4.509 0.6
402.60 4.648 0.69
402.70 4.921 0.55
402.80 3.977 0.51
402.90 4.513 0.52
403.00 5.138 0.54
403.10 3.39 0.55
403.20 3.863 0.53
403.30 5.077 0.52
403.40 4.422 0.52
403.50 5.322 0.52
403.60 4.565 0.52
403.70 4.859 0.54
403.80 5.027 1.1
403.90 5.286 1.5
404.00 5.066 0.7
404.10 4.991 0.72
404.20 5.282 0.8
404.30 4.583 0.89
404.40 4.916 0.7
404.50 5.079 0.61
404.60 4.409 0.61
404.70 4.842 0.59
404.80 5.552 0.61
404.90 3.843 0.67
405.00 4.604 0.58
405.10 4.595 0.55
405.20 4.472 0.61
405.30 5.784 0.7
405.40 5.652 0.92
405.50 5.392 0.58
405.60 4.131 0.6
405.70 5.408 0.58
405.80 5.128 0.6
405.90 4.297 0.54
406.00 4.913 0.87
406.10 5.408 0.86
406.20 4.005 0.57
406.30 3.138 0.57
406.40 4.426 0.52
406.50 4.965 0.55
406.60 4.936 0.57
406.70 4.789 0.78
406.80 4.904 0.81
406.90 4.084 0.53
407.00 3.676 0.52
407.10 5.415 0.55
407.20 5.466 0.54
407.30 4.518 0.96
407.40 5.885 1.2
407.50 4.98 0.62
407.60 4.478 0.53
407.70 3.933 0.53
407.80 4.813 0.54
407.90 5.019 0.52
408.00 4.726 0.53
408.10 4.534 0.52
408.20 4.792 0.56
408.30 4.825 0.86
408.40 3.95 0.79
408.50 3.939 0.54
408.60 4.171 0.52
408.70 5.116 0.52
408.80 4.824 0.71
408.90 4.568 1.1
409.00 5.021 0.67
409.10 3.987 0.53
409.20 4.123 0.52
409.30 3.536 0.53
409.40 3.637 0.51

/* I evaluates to 1.3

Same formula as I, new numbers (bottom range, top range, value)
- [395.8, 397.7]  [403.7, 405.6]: 1.73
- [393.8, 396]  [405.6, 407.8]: 1.18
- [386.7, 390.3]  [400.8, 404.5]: 1.43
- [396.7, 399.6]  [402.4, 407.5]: 1.34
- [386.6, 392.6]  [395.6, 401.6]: 1.08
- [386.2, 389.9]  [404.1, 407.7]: 1.43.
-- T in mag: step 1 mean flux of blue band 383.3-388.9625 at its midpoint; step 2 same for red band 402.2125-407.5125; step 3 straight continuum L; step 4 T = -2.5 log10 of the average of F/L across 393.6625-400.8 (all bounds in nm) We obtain 0.11 mag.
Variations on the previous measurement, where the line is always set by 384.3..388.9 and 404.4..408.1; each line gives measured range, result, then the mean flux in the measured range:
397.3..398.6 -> 0.20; 3.69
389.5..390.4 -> 0.09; 3.78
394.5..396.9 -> 0.16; 3.76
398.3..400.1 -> 0.05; 4.3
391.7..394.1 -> 0.15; 3.68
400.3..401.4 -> -0.02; 4.65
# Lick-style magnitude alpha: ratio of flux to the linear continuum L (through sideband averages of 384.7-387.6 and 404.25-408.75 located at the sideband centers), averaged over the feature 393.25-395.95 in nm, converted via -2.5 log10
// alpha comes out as 0.12 mag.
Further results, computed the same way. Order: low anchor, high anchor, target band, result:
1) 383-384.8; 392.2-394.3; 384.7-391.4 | -0.201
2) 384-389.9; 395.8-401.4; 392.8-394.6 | 0.080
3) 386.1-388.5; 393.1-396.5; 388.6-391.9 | 0.091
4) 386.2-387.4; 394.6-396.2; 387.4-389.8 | 0.361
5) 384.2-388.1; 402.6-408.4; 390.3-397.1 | 0.146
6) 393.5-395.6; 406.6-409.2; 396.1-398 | 0.395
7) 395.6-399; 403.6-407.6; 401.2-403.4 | -0.078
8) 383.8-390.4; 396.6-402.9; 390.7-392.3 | -0.123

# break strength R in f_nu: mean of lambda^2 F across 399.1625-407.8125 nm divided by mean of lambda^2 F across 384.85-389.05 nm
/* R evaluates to 1.3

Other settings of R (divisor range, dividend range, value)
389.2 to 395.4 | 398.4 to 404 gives 1.22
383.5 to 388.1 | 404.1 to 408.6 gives 1.35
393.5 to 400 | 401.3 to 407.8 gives 1.30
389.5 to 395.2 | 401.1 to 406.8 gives 1.27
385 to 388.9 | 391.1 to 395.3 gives 1.03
